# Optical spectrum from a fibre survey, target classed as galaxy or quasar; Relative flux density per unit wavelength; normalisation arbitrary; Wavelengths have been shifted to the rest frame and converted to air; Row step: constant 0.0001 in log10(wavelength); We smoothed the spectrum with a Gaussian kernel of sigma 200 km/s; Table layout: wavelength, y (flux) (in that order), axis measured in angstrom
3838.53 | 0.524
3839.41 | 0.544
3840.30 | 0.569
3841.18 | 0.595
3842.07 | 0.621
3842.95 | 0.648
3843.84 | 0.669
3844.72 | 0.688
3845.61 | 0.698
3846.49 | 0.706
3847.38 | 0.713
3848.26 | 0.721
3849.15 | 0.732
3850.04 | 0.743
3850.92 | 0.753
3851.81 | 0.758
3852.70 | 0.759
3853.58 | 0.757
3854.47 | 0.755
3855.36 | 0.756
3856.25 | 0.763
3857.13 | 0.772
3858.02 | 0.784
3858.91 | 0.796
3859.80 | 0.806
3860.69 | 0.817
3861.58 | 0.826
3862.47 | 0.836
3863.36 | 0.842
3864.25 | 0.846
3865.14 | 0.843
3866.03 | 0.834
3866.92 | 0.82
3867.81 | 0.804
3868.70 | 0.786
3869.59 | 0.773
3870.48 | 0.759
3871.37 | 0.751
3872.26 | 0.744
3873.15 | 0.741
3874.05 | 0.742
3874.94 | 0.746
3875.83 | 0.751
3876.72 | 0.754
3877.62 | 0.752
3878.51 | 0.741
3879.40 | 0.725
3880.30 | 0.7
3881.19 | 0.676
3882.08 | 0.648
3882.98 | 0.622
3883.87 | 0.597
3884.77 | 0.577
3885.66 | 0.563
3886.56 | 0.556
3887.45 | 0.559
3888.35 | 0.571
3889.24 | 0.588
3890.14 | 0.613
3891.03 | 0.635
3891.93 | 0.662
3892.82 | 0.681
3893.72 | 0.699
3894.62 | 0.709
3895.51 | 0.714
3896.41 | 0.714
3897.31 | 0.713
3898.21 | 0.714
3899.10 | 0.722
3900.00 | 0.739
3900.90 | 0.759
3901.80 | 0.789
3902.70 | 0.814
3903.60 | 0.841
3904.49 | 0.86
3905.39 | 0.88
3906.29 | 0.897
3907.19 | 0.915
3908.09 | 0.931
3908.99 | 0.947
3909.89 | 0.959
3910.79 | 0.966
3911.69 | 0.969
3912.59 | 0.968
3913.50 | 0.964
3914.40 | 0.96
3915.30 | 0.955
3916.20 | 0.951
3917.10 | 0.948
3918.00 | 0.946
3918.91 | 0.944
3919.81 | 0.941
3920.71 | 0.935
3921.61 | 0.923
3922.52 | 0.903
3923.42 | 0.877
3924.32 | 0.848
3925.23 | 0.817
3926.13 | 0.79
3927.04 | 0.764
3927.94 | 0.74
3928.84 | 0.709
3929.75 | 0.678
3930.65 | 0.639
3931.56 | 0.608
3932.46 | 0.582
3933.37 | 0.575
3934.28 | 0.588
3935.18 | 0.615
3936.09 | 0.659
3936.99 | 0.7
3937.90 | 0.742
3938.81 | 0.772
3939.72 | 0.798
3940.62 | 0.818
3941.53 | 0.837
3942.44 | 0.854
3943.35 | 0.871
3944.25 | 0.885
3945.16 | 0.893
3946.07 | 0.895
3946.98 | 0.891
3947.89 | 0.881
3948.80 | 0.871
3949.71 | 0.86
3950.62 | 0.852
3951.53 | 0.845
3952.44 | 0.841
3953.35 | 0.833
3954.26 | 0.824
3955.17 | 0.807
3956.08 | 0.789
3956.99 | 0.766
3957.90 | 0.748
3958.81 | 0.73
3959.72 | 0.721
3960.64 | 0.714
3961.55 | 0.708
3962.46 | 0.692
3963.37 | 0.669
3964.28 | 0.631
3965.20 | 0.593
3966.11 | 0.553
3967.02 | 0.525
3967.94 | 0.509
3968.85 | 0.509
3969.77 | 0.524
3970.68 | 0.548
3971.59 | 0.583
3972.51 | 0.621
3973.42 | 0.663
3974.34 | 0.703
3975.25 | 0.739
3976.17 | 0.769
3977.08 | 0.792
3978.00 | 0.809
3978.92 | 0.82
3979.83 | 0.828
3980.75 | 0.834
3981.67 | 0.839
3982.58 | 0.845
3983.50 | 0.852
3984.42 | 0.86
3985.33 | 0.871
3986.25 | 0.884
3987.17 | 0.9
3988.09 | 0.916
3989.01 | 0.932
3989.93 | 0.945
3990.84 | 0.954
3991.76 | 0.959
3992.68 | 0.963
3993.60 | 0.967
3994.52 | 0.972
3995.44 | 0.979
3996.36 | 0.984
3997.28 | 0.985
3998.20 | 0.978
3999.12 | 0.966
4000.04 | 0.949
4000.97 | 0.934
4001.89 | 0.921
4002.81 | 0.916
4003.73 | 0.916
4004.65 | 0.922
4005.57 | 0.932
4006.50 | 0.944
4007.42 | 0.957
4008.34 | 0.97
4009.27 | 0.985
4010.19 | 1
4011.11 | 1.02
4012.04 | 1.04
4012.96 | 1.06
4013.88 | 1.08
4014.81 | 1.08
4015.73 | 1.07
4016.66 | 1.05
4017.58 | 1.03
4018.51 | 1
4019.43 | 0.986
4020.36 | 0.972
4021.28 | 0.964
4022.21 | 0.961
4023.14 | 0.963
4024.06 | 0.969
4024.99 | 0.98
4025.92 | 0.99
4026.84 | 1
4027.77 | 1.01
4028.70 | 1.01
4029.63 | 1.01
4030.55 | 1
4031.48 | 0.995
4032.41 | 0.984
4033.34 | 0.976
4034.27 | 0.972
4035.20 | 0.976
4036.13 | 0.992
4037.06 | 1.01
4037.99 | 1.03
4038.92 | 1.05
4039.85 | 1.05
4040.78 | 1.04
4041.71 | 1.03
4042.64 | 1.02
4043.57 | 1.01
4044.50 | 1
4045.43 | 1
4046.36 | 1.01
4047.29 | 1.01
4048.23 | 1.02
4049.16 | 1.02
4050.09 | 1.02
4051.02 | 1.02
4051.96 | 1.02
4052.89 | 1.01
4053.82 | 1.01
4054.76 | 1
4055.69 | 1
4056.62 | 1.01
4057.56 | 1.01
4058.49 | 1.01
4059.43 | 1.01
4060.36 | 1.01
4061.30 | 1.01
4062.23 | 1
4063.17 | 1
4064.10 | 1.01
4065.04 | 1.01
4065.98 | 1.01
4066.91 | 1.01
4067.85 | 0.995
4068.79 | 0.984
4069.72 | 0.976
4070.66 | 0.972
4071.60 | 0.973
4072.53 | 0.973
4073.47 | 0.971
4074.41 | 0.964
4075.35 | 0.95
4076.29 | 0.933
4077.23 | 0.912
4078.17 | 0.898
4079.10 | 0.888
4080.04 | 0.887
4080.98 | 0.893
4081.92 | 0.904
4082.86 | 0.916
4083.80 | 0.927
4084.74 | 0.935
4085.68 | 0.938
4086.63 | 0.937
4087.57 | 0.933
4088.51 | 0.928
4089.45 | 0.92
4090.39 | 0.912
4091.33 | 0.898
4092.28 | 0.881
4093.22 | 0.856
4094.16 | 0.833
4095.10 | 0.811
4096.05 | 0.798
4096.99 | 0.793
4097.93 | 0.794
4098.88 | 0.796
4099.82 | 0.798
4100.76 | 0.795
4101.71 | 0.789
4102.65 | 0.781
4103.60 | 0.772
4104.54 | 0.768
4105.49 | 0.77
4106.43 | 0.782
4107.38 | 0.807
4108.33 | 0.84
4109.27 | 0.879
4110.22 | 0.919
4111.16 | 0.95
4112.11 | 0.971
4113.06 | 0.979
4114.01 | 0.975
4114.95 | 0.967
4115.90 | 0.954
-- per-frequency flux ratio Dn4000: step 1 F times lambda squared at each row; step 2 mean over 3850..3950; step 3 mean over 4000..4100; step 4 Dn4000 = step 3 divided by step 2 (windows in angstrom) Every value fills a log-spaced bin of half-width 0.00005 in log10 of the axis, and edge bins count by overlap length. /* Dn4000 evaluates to 1.3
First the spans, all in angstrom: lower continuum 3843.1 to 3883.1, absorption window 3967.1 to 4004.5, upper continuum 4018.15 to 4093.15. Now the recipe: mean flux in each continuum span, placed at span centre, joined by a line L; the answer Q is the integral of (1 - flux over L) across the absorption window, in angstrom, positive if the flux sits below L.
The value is 2.7 angstrom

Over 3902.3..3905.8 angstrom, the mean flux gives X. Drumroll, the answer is 0.851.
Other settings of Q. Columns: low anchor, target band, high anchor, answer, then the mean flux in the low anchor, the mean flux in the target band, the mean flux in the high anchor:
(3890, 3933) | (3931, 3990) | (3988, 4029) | 9.5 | 0.818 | 0.754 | 0.98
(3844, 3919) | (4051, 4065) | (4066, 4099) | -1.8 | 0.771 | 1.01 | 0.914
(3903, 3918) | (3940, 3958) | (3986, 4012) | 1.8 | 0.932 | 0.845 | 0.954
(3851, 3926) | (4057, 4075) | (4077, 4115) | -2.9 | 0.787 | 0.994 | 0.87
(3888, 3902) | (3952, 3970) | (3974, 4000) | 3.1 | 0.688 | 0.686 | 0.89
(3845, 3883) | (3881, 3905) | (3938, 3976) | 2.4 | 0.76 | 0.68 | 0.741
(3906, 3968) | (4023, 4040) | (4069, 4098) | -2.5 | 0.803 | 0.998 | 0.909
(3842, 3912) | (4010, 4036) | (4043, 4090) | -2.3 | 0.749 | 1.01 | 0.975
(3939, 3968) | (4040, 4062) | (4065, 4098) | -3.2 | 0.775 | 1.01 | 0.92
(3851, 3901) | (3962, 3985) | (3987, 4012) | 5.5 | 0.726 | 0.694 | 0.956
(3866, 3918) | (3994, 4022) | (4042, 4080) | -2.0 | 0.768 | 0.985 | 0.991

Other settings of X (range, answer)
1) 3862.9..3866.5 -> 0.841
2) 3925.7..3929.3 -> 0.75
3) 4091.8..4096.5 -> 0.835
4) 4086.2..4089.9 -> 0.93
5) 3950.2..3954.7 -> 0.839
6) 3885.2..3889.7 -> 0.568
